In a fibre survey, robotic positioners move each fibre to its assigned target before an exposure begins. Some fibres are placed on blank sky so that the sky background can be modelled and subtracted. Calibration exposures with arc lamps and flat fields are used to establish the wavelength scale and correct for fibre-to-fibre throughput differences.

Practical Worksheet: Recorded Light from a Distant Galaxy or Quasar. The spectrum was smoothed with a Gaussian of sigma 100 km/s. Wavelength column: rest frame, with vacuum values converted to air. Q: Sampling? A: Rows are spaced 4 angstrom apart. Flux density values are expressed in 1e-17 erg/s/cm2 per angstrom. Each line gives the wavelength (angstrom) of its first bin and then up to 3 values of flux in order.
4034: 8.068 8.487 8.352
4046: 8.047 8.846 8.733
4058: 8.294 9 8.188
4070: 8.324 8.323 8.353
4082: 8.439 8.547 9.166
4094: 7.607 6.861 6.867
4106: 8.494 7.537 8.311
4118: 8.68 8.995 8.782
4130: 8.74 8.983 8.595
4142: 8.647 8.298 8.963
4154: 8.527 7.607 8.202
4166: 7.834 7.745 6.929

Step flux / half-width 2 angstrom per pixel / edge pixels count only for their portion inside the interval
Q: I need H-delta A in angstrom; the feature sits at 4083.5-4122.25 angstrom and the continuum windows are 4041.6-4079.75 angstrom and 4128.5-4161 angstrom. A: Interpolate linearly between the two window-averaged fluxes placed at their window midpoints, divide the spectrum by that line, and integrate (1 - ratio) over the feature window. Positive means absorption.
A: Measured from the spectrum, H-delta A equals 1.9 angstrom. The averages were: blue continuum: 8.45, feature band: 8.07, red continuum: 8.53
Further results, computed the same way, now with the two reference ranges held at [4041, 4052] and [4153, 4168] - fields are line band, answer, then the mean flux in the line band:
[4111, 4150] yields -2.59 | 8.66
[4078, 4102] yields 0.66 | 8.04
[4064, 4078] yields 0.07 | 8.29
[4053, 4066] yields -0.35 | 8.6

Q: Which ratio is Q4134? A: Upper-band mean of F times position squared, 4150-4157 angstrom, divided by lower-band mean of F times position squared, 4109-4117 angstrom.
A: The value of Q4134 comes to 1.1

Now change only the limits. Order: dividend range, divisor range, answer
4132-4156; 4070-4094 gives 1.06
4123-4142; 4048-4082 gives 1.07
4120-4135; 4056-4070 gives 1.08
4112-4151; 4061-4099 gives 1.07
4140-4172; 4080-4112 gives 1.07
